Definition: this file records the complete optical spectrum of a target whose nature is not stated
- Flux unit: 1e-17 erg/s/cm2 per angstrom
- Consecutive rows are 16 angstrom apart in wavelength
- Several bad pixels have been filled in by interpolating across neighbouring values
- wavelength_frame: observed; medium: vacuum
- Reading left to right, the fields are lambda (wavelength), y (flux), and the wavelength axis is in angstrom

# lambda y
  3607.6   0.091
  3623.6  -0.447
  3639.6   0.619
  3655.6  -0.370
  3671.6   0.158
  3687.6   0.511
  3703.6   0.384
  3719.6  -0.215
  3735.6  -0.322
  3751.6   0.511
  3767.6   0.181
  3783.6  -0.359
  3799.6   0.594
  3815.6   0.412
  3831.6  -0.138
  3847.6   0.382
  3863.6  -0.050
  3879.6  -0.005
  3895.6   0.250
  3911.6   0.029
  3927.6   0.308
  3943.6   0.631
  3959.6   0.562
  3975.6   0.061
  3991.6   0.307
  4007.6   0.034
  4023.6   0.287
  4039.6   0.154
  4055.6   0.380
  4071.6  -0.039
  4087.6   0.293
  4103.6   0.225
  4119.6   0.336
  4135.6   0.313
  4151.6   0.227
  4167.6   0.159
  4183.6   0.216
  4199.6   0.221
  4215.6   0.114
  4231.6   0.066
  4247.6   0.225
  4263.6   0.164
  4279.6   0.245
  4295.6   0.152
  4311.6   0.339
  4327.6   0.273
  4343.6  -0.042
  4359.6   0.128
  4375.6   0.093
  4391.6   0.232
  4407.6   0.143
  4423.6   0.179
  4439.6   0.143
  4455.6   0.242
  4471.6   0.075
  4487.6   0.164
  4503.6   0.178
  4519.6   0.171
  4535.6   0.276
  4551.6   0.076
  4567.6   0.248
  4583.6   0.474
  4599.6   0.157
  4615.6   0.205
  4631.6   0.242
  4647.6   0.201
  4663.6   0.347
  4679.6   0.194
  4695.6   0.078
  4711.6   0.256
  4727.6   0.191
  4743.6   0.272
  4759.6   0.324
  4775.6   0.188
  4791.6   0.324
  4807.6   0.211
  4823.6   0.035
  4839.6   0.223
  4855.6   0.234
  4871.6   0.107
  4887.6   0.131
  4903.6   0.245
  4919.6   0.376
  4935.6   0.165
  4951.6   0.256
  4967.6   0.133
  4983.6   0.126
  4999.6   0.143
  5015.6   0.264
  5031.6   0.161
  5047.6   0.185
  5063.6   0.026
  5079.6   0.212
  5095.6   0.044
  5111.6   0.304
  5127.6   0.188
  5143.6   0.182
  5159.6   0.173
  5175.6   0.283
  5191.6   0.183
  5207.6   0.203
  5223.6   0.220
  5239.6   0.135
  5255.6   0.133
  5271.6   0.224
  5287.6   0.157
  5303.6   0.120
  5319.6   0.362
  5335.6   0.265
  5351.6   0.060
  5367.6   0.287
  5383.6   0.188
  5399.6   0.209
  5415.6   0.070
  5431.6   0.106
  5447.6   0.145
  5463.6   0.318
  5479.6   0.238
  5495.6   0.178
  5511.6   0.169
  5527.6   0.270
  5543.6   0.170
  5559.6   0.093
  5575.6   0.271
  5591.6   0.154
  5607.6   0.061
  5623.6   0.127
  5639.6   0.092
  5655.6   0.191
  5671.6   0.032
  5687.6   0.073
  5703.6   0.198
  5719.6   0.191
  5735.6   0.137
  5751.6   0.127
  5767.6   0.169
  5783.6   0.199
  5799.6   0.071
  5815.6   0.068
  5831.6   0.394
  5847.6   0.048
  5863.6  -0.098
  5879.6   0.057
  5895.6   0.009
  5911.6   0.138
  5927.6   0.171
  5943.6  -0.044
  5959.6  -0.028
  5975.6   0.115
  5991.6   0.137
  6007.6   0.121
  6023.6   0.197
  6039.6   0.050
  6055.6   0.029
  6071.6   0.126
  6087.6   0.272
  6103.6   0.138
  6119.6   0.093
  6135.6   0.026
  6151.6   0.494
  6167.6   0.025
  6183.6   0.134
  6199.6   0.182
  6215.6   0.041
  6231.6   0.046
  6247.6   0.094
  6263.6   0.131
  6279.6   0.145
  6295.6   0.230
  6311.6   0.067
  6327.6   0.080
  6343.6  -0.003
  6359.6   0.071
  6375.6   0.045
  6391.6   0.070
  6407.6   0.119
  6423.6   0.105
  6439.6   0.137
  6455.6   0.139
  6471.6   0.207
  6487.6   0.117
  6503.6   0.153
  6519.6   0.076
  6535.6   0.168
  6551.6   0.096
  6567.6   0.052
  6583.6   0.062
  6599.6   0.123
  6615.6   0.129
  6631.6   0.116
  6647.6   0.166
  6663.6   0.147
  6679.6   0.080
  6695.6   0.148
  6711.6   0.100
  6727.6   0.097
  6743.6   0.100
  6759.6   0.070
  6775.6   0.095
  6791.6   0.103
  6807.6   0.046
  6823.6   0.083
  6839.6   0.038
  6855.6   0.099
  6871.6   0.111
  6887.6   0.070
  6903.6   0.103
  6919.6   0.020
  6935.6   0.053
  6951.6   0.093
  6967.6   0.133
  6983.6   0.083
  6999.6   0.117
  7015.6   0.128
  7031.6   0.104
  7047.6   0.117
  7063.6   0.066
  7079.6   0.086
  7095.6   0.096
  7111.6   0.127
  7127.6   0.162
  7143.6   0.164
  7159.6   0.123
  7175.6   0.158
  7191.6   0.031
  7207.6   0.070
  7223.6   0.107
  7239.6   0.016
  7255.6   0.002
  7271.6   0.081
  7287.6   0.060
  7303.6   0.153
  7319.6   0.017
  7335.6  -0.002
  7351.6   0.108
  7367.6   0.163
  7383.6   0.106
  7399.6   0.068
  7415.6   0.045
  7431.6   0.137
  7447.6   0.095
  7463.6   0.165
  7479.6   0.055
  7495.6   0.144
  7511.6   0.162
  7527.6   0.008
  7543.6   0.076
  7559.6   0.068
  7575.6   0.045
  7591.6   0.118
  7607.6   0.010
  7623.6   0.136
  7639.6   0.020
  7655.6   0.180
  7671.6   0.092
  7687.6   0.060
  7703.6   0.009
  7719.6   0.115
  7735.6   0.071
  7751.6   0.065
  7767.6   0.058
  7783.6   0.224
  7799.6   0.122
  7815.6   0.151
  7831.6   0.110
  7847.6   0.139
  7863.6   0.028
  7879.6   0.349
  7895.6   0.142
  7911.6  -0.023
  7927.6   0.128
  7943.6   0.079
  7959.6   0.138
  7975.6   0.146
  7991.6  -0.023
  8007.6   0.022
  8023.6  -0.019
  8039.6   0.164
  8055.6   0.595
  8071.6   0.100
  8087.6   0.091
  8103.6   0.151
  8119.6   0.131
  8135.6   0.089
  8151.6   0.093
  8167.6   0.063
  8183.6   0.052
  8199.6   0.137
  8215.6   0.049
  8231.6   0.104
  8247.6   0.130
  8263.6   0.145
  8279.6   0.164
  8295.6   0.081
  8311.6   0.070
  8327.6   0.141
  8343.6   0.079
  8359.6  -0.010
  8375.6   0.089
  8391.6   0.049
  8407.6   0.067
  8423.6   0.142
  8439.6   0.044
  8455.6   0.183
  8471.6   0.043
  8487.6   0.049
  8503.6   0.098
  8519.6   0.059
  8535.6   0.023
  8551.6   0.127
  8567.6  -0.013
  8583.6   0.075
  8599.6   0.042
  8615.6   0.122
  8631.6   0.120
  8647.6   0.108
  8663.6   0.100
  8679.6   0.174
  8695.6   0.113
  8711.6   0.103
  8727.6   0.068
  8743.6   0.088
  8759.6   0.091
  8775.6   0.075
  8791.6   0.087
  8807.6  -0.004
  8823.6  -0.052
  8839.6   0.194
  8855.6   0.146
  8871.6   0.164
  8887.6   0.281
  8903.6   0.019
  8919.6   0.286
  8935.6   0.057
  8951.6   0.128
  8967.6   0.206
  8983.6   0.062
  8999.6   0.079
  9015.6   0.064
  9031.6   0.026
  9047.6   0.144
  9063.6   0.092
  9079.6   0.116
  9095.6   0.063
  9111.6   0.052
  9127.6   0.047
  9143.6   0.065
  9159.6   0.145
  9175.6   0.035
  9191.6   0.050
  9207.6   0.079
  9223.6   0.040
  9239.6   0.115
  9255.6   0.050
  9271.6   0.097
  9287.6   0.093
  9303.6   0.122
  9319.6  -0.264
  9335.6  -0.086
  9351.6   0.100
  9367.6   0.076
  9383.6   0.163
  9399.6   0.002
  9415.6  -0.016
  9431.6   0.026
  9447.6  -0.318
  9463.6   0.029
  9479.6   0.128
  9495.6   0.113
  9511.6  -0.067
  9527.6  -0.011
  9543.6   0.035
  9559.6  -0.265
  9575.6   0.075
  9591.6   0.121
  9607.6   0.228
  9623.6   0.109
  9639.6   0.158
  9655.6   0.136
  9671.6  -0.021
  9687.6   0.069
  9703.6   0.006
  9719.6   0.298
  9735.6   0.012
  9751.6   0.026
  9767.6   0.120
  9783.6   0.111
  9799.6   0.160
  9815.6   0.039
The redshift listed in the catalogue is 0.23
